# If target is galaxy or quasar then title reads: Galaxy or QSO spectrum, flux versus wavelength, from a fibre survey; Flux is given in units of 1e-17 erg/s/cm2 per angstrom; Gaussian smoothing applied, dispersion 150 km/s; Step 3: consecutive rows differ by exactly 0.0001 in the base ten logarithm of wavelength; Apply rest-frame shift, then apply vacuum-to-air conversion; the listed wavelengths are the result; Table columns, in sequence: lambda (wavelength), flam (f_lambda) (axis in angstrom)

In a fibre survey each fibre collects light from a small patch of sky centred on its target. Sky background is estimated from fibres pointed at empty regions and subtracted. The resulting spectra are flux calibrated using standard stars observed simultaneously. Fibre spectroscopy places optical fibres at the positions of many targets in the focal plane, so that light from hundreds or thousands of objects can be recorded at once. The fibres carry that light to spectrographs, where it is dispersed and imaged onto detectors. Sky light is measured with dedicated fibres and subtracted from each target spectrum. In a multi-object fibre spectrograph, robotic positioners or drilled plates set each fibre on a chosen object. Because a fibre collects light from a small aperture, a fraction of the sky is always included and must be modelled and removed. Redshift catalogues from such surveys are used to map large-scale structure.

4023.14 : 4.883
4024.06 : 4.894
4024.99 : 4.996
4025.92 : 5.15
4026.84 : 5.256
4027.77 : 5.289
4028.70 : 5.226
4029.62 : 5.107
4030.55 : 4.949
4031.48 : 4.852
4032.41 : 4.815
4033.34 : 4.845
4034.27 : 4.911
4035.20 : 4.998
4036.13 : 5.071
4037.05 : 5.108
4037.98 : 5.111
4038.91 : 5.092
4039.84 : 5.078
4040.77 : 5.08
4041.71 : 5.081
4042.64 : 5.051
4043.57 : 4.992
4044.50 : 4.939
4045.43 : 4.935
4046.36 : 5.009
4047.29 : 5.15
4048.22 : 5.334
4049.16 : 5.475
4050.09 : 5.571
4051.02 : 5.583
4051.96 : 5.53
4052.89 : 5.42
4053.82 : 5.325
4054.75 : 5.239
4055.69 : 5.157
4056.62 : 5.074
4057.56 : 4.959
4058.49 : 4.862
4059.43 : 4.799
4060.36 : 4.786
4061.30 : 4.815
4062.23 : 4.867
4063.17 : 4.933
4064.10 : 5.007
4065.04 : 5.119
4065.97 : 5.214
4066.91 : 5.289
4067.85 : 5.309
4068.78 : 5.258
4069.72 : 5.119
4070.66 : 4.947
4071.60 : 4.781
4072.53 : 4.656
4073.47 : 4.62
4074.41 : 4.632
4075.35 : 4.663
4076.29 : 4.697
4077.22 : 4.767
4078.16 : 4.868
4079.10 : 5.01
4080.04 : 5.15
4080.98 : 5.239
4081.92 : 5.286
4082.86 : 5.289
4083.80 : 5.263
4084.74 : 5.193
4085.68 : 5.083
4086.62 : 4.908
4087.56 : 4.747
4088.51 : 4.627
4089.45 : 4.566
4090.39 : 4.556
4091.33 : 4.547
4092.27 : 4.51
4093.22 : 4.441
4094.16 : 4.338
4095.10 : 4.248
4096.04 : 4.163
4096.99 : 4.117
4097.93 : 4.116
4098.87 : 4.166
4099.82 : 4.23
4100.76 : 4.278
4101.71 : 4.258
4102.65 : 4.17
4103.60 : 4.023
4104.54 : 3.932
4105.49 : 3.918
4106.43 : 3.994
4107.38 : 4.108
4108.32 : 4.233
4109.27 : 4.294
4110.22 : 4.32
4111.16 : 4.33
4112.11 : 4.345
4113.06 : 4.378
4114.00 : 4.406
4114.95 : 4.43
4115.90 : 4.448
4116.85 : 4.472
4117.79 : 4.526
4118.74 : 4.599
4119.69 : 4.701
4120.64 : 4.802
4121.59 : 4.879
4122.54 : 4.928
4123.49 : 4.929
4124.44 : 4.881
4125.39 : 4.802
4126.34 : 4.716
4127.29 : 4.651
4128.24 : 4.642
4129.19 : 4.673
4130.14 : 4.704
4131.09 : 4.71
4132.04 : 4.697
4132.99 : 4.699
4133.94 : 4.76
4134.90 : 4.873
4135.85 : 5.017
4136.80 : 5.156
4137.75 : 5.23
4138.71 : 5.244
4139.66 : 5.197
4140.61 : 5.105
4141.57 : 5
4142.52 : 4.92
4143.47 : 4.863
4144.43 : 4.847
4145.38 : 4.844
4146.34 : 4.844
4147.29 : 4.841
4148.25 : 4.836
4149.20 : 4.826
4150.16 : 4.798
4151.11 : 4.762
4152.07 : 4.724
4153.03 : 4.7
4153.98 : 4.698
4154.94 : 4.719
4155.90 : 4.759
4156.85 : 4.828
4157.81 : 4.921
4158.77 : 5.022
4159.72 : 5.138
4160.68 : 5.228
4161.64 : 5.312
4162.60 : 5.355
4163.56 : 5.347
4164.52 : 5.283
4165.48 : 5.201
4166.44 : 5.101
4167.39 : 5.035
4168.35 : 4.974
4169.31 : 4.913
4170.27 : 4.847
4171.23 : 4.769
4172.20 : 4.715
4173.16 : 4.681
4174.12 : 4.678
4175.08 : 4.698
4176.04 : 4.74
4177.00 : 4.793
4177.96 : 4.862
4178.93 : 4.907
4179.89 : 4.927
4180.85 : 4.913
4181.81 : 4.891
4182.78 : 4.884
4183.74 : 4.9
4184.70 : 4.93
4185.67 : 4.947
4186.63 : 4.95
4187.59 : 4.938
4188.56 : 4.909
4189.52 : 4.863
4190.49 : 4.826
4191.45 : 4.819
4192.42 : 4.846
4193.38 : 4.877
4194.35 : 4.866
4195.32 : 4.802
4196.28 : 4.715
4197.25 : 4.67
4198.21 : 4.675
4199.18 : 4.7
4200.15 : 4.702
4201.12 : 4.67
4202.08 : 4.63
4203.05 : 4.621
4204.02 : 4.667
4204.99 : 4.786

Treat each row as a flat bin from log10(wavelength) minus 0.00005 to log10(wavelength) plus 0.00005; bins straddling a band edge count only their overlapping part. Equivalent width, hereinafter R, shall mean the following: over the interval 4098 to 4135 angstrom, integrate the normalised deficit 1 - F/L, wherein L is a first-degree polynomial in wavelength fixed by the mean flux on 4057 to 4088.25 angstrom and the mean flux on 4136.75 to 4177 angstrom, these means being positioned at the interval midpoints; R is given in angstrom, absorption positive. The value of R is 3.6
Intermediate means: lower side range 4.97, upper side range 4.94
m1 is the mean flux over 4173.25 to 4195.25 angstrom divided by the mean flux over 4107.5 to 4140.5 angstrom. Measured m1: 1.03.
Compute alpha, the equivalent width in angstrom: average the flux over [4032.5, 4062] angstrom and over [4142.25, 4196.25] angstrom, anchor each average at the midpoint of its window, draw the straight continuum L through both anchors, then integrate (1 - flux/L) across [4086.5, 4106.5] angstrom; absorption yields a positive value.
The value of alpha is 2.8 angstrom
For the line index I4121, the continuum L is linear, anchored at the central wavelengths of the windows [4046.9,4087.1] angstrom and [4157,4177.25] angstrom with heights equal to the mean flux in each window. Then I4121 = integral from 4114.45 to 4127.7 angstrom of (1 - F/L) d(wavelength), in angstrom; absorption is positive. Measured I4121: 0.9 angstrom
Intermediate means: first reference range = 5.08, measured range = 4.69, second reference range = 4.99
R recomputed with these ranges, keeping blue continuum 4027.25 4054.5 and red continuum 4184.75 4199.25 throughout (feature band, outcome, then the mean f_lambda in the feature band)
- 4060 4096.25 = 1.4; 4.86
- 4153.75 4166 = -0.4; 5.07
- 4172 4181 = 0.1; 4.79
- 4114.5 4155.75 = 1.2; 4.81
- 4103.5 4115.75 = 1.9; 4.22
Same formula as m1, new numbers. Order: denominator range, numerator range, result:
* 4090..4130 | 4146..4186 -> 1.11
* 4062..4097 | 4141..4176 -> 1.01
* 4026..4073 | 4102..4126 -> 0.87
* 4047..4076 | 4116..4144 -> 0.95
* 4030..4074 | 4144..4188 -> 0.97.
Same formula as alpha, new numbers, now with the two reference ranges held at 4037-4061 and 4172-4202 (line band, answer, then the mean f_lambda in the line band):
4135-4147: -0.22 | 5.02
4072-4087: 0.33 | 4.96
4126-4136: 0.44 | 4.73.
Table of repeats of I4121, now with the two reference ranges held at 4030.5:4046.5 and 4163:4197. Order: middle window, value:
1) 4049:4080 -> -0.38 angstrom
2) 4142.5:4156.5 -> 0.35 angstrom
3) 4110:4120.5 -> 1.01 angstrom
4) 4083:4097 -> 0.87 angstrom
